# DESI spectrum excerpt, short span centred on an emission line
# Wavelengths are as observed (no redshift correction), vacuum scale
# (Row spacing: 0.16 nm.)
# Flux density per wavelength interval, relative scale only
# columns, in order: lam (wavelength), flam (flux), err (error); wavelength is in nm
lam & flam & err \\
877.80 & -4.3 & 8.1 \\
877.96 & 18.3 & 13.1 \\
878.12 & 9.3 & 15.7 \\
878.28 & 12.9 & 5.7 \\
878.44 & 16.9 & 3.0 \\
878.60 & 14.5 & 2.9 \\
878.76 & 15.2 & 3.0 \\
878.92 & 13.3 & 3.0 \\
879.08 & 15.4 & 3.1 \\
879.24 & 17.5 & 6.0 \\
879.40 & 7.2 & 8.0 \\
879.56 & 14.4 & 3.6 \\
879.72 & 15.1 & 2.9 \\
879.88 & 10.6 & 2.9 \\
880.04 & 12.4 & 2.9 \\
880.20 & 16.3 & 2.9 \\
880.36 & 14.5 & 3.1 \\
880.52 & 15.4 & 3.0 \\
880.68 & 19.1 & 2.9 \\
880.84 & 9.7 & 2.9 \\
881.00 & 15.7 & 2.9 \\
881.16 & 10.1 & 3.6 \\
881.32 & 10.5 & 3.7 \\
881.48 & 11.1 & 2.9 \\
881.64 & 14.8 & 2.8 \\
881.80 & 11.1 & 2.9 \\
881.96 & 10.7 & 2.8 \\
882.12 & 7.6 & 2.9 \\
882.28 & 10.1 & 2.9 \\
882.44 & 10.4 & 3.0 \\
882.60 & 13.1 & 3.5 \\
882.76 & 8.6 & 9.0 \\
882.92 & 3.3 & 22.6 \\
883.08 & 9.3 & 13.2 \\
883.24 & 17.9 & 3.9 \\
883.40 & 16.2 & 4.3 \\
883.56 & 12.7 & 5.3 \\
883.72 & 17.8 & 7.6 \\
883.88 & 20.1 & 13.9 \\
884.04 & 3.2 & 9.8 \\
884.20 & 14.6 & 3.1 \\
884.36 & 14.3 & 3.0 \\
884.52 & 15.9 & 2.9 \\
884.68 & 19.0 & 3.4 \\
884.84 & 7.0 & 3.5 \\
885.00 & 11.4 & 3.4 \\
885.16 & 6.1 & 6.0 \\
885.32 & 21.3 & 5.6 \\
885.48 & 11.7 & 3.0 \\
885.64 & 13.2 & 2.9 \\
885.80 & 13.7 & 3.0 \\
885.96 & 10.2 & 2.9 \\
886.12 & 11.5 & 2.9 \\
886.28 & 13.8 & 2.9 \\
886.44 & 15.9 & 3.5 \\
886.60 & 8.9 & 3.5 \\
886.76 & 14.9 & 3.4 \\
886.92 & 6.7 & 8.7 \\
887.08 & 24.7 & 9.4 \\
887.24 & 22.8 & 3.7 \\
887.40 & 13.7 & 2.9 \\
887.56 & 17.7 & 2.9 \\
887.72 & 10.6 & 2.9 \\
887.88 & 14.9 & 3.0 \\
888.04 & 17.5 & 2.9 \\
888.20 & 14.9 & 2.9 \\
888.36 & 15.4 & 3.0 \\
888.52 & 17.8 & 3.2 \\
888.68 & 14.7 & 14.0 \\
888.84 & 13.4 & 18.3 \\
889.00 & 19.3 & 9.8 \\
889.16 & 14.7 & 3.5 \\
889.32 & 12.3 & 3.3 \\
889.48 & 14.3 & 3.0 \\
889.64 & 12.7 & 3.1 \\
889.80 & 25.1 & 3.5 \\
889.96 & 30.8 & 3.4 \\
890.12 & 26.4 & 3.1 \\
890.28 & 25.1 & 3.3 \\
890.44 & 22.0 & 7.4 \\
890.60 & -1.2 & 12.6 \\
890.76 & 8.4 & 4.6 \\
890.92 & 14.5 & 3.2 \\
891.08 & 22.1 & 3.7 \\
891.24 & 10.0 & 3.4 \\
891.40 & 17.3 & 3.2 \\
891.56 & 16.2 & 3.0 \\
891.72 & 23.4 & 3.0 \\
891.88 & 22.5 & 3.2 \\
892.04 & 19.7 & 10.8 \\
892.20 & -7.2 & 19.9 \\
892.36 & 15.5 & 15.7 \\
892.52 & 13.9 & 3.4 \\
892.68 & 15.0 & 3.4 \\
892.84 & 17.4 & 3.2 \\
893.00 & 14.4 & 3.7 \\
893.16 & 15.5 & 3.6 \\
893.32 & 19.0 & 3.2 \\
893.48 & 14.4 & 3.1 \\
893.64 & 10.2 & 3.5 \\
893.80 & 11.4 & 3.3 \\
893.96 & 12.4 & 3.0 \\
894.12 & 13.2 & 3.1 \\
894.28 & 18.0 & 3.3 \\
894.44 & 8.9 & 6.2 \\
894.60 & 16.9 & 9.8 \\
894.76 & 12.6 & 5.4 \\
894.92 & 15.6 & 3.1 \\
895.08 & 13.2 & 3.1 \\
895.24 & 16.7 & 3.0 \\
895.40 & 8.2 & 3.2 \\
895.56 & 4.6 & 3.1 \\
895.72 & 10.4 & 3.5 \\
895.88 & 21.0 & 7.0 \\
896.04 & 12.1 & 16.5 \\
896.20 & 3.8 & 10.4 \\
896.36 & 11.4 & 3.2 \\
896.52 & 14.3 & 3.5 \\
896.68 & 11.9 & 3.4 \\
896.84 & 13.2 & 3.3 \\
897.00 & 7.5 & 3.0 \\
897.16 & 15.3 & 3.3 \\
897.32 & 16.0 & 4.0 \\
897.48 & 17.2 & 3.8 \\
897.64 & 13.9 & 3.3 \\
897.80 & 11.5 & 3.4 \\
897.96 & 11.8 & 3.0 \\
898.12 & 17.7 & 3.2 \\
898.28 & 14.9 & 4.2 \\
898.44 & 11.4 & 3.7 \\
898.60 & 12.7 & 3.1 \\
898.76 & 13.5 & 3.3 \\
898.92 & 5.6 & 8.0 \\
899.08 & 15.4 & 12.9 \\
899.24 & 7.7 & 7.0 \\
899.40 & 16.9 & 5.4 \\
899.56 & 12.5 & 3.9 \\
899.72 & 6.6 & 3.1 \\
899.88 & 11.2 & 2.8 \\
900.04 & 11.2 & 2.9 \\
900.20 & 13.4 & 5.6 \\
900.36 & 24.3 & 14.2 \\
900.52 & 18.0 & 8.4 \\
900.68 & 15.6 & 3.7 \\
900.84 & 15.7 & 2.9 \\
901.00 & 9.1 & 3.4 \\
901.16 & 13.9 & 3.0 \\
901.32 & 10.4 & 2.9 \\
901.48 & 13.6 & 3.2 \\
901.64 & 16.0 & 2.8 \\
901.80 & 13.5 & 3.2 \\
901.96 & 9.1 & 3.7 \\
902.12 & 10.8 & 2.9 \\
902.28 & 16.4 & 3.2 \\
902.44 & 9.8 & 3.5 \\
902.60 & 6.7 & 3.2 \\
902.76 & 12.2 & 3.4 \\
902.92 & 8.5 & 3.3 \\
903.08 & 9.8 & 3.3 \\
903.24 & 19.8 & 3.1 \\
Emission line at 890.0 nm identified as [S II] 6716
